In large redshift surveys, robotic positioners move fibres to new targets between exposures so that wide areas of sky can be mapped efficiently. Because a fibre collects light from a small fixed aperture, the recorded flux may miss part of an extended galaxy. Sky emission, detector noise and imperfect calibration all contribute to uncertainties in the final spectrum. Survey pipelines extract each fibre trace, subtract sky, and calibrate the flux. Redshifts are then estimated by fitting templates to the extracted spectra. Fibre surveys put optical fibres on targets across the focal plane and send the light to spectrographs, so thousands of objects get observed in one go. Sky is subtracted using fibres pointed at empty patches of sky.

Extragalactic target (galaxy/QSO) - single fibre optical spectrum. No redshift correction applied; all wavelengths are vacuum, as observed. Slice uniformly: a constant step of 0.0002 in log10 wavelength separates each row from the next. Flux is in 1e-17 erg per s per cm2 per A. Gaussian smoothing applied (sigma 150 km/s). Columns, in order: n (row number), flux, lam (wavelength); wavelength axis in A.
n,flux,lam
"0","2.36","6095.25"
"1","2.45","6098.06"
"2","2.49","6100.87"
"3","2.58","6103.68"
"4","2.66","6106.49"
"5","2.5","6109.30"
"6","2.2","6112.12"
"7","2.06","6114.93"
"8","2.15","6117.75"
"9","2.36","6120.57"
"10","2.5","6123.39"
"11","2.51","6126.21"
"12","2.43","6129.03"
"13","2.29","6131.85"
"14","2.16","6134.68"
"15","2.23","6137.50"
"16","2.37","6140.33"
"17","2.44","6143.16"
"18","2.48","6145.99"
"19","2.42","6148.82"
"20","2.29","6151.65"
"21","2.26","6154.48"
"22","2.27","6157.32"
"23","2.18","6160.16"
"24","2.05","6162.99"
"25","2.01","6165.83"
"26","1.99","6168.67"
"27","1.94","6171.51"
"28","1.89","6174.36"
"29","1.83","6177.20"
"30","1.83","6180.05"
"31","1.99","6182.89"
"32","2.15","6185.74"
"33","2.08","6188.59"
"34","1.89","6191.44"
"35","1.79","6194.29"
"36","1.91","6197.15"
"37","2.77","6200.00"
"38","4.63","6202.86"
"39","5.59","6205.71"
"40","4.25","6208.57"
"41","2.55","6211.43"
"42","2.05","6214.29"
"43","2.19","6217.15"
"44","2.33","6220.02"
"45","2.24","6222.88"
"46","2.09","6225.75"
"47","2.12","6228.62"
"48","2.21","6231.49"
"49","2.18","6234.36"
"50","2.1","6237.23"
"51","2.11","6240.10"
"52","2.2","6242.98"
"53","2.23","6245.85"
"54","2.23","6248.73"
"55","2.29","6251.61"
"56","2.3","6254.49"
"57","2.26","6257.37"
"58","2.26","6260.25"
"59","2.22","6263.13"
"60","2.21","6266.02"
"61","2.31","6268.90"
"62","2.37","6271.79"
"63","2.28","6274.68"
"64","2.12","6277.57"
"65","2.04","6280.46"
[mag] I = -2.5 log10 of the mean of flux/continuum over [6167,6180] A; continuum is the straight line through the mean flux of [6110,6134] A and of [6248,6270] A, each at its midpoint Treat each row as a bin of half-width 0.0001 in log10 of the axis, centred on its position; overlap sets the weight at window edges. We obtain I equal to 0.20 mag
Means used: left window 2.31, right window 2.26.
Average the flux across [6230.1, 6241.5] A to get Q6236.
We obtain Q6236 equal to 2.15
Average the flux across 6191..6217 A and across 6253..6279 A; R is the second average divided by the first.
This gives 0.7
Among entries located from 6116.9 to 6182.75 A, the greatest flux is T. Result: 2.51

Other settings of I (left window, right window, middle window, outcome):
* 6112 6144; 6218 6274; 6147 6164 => 0.02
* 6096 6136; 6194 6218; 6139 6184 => 0.28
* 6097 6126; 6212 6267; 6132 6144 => 0.03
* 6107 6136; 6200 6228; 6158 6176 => 0.31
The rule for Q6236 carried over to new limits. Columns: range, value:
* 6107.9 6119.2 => 2.23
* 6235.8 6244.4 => 2.14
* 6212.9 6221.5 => 2.19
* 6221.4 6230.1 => 2.15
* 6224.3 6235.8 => 2.15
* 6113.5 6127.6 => 2.32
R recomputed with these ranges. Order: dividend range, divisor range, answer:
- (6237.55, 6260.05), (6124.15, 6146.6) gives 0.94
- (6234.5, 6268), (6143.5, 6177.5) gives 1.03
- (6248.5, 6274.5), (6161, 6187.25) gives 1.15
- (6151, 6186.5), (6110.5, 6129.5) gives 0.88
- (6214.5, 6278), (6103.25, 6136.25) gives 0.94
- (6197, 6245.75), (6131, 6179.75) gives 1.24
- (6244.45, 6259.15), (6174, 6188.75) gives 1.16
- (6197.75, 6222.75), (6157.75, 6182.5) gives 1.61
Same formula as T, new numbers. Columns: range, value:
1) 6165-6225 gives 5.59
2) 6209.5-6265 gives 2.55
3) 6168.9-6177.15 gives 1.94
